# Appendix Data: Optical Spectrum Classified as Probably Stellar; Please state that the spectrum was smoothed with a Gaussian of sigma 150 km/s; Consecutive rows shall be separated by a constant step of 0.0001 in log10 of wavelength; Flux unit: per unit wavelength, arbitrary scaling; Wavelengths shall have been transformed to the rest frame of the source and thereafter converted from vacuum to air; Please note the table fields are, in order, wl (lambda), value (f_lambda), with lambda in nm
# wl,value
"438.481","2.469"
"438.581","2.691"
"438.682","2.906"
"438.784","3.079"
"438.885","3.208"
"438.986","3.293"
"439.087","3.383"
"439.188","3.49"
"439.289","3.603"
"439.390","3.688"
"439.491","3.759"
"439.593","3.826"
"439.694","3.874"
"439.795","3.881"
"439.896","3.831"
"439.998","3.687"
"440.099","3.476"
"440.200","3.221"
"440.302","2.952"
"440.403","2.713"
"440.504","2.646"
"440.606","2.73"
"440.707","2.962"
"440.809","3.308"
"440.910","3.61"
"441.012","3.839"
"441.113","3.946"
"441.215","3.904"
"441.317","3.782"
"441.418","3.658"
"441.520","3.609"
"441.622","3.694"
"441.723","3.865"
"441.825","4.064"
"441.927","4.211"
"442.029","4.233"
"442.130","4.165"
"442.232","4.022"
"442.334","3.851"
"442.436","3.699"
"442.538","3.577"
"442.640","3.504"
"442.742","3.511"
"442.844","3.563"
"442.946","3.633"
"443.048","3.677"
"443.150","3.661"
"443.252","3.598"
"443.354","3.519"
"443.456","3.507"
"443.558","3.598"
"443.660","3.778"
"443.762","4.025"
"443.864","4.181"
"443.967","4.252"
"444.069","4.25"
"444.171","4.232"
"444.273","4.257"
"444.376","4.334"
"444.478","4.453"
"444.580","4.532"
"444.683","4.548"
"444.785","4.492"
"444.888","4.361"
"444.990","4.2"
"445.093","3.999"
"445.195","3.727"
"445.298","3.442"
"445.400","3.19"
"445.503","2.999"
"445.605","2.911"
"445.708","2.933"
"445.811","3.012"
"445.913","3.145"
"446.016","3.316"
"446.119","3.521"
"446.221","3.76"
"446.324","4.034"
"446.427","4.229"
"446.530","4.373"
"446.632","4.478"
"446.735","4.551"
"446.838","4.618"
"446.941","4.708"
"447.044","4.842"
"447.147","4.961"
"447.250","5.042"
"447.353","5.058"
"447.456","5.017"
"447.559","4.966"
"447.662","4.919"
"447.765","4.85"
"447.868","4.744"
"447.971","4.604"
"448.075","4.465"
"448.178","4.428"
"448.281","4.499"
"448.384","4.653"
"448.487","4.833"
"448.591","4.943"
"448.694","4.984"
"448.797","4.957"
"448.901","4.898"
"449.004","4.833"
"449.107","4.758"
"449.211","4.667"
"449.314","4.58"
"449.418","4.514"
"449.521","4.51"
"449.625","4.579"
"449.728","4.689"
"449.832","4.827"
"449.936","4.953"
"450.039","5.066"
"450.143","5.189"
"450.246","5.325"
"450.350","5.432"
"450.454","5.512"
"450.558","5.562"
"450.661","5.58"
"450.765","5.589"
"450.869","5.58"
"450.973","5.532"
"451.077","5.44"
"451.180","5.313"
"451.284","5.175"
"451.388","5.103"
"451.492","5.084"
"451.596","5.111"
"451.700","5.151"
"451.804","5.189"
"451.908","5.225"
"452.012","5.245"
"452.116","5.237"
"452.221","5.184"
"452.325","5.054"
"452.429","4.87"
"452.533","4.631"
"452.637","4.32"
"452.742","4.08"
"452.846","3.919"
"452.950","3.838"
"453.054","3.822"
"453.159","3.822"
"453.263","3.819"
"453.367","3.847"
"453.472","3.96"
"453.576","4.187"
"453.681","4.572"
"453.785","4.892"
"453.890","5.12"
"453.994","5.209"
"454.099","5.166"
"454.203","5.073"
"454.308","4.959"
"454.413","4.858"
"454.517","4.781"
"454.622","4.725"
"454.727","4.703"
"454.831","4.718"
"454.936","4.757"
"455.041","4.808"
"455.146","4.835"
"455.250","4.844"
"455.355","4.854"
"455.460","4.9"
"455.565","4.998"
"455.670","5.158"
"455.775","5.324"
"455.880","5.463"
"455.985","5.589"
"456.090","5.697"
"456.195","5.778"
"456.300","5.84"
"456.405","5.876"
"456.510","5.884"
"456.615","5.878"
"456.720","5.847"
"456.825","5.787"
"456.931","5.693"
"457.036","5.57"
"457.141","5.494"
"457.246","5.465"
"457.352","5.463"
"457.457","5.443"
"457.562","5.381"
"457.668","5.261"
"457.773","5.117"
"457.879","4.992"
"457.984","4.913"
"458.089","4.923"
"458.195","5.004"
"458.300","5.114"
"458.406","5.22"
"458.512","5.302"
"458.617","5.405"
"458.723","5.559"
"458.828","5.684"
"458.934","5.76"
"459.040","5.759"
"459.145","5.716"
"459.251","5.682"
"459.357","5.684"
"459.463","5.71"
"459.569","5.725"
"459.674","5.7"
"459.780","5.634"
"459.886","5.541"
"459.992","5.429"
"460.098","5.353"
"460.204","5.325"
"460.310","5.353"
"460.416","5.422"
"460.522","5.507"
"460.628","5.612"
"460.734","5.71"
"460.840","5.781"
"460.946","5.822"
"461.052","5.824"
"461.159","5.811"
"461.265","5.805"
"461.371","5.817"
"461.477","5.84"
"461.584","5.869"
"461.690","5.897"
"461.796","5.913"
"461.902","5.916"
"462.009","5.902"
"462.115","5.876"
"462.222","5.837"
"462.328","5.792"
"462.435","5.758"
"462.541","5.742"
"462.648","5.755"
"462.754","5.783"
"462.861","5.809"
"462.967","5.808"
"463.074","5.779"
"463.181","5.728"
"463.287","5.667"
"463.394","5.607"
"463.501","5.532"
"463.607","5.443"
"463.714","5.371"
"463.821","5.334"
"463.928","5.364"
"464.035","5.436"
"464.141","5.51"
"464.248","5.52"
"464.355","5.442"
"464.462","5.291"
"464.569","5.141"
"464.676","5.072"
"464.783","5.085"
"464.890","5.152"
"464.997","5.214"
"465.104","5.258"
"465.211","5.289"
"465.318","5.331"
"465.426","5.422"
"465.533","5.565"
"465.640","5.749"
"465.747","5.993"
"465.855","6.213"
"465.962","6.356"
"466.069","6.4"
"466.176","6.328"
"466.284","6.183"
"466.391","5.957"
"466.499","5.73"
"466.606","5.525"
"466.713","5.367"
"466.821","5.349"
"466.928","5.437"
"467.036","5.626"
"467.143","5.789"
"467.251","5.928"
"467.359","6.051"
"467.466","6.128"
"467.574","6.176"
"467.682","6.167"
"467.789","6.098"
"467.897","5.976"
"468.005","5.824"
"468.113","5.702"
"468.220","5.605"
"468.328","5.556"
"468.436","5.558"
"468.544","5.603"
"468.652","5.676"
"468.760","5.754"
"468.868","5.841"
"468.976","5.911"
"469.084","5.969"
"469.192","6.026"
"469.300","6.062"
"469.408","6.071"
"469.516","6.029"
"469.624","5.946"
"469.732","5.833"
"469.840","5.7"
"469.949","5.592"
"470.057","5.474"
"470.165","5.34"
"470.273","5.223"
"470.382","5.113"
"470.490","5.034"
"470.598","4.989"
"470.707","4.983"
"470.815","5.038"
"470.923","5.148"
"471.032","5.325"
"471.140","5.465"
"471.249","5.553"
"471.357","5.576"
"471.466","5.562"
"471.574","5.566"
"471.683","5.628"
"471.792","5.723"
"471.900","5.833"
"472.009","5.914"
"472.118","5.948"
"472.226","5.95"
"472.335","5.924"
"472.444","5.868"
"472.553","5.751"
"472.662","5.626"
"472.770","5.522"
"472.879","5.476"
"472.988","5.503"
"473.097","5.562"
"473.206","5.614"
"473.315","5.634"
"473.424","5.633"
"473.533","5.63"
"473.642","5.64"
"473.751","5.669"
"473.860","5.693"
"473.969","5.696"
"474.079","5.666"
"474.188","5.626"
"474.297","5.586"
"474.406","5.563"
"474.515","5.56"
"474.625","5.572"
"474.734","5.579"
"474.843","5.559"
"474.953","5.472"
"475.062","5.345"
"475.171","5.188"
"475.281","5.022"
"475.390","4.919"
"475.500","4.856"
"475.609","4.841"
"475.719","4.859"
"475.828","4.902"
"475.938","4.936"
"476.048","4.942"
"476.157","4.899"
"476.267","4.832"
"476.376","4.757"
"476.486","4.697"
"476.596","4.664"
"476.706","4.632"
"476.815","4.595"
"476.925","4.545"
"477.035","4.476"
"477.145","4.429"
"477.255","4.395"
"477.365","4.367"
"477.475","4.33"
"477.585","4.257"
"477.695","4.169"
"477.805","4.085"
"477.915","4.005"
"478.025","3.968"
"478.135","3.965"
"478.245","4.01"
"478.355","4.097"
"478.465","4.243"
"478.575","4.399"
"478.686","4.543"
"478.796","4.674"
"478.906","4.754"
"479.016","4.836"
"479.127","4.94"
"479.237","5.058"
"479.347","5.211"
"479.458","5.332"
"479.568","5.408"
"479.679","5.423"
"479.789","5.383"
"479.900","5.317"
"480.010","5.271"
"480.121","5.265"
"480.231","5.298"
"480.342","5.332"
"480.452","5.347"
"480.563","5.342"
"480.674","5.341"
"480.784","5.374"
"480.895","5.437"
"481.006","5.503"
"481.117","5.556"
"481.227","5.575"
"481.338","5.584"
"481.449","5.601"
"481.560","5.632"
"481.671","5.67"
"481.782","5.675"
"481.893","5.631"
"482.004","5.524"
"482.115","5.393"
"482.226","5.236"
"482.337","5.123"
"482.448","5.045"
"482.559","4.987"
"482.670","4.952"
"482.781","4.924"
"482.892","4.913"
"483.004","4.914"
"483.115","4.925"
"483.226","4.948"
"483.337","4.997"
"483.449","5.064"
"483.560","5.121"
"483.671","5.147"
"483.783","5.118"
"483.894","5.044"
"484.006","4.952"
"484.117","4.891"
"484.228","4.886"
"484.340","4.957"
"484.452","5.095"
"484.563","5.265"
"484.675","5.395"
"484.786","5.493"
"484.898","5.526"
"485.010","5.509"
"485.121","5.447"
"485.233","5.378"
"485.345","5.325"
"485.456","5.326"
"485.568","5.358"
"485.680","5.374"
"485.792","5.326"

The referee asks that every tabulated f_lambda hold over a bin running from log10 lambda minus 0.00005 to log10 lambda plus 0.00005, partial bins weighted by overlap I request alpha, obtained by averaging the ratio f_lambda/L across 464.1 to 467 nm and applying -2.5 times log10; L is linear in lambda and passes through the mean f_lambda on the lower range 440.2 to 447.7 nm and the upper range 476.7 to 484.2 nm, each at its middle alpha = -0.23 mag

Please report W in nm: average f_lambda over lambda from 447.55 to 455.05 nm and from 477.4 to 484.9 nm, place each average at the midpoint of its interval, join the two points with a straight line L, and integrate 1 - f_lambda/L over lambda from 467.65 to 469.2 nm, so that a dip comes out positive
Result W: -0.27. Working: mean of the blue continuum 4.83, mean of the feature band 5.81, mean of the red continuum 5.04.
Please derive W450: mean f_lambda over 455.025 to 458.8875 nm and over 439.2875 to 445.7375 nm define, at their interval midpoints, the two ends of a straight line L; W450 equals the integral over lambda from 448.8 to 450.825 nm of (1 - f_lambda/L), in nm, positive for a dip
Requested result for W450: -0.20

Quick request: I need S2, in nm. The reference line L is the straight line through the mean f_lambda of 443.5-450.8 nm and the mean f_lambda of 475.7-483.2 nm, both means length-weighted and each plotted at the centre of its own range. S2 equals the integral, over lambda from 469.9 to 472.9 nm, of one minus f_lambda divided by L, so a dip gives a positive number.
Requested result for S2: -0.43 nm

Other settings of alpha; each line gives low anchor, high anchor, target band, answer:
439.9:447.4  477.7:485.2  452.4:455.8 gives -0.11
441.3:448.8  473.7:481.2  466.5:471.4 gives -0.19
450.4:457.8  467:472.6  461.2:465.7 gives -0.03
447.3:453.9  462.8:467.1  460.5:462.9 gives -0.08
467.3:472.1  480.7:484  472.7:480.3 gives 0.09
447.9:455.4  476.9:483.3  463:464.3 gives -0.13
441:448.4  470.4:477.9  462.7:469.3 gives -0.16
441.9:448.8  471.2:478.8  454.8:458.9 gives -0.18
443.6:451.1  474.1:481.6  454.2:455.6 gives -0.05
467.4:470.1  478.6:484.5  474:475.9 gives 0.05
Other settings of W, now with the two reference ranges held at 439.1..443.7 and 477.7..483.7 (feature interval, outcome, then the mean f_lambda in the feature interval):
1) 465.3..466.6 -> -0.41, 5.93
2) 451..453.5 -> -0.43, 4.7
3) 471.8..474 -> -0.43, 5.71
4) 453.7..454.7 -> -0.21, 4.95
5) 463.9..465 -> -0.21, 5.3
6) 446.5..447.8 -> -0.33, 4.81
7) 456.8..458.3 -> -0.39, 5.31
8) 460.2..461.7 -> -0.47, 5.7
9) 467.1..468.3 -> -0.36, 5.94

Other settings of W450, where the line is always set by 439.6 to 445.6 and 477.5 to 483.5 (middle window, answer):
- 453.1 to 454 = -0.046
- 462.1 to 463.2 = -0.338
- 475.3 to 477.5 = 0.082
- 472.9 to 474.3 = -0.243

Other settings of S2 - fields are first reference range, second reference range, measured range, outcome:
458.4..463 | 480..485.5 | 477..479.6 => 0.42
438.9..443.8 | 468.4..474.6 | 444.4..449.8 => -0.48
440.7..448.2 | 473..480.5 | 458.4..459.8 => -0.37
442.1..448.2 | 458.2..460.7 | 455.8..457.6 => -0.14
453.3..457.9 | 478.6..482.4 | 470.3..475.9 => -0.22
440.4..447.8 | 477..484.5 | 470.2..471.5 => -0.15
